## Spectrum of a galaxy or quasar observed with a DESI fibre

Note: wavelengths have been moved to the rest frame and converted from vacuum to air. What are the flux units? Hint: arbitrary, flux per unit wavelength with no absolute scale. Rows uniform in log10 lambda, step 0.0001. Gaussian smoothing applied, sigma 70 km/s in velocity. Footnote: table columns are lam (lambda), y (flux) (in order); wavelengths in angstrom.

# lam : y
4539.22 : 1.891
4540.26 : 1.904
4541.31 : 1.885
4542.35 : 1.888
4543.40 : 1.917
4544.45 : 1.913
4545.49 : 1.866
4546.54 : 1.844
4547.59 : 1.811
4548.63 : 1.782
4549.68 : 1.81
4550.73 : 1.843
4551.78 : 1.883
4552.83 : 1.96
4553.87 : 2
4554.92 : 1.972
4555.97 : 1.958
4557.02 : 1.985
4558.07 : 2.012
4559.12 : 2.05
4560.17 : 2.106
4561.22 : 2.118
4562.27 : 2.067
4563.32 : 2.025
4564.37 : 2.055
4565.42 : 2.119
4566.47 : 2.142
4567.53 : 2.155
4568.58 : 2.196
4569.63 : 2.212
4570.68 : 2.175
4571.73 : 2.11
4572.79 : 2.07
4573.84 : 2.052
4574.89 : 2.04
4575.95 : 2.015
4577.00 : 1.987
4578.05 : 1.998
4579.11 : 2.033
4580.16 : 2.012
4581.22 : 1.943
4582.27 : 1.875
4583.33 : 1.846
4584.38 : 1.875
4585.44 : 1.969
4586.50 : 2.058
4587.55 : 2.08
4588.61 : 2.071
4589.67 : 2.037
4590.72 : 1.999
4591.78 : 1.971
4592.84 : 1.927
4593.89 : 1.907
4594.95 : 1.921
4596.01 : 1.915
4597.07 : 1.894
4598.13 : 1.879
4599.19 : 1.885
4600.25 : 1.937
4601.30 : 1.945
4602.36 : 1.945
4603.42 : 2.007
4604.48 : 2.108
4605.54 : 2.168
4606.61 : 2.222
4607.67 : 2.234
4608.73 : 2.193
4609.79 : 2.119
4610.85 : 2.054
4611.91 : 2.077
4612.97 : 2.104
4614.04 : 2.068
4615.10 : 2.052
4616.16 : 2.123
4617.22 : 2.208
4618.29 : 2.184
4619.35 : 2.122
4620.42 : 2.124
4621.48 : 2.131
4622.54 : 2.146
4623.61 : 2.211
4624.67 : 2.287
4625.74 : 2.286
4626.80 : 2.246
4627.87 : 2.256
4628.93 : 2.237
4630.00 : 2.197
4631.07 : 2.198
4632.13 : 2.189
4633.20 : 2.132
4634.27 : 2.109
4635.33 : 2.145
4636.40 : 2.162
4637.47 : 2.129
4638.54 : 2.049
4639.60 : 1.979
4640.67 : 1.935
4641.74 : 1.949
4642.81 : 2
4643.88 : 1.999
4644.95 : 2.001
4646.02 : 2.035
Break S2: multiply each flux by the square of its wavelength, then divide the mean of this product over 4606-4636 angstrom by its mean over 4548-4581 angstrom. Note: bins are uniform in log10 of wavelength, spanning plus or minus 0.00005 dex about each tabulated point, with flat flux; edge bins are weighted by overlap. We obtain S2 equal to 1.09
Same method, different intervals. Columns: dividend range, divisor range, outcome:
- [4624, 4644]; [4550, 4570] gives 1.08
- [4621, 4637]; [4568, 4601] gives 1.12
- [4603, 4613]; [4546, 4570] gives 1.09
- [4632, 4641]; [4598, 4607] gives 1.05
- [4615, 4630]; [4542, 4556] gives 1.20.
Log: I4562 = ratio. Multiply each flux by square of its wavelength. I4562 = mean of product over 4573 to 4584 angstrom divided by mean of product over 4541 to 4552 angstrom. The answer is 1.1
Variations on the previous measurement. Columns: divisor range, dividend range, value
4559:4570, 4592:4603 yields 0.92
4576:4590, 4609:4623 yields 1.08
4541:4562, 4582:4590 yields 1.04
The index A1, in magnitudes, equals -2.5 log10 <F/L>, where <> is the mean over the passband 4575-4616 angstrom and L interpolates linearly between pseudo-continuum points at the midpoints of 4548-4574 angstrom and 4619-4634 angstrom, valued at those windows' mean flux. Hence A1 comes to 0.06 mag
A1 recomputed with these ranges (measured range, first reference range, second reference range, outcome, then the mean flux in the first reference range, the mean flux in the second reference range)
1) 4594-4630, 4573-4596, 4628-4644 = -0.03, 1.98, 2.1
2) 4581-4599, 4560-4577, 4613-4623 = 0.09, 2.1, 2.13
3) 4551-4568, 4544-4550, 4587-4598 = -0.09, 1.84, 1.97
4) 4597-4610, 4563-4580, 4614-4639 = 0.05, 2.09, 2.17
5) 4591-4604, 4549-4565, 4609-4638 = 0.09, 1.99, 2.16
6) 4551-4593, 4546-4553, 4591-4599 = -0.08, 1.84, 1.92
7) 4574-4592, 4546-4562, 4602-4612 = 0.03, 1.94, 2.12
